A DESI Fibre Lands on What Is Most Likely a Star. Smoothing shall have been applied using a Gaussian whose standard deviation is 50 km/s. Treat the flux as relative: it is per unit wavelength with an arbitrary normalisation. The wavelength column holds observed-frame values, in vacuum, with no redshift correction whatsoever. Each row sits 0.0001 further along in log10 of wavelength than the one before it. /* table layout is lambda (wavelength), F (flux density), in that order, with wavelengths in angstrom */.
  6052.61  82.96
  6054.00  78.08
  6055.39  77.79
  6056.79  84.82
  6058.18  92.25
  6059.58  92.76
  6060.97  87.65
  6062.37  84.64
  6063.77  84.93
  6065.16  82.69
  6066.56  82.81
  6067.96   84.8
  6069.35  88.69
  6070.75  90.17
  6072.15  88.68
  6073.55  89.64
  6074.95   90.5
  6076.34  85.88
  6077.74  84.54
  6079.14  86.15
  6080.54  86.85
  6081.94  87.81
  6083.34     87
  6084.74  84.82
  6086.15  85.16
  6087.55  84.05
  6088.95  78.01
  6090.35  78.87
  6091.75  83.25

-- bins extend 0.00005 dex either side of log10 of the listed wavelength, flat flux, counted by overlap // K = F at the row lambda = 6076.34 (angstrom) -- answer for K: 85.88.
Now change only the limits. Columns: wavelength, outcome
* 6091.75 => 83.25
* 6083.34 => 87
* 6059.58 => 92.76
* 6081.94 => 87.81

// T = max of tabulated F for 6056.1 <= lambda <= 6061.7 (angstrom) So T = 92.76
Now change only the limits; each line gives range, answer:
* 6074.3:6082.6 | 90.5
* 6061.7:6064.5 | 84.93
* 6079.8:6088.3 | 87.81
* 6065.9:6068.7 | 84.8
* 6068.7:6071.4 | 90.17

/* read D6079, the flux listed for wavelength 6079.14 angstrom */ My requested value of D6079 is 86.15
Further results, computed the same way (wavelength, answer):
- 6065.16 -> 82.69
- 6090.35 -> 78.87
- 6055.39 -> 77.79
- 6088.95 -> 78.01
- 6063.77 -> 84.93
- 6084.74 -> 84.82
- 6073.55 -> 89.64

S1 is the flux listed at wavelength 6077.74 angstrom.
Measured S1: 84.54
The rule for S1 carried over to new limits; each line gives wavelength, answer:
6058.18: 92.25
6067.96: 84.8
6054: 78.08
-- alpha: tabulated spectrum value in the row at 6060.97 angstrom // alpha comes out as 87.65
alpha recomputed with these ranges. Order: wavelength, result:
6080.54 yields 86.85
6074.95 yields 90.5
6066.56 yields 82.81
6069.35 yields 88.69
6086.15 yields 85.16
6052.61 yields 82.96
